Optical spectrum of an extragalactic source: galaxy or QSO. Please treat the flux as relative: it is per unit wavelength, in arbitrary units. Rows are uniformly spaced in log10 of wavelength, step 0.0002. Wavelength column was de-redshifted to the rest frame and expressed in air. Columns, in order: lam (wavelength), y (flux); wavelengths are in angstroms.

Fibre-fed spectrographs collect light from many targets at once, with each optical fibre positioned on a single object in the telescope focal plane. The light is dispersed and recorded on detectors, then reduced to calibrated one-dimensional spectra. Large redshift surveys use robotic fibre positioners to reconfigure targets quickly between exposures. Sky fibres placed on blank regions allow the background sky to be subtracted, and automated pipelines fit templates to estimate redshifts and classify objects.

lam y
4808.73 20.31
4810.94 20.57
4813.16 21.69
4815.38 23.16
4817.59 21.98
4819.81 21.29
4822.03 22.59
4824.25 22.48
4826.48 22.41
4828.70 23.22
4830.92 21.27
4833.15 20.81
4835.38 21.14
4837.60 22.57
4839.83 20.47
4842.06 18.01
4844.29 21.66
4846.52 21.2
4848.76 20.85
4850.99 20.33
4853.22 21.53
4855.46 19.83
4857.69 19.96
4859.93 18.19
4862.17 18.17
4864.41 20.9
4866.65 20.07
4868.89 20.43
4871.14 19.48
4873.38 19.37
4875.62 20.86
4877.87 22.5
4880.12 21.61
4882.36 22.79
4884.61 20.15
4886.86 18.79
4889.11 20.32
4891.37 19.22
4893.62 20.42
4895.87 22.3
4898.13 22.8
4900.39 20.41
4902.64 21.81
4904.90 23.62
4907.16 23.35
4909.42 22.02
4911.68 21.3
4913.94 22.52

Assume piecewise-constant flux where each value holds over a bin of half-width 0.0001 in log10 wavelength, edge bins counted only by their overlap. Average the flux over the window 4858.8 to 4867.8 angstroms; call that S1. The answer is 19.3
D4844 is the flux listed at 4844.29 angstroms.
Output 21.66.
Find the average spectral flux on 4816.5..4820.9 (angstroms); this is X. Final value 21.6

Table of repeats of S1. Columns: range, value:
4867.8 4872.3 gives 19.9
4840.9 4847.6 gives 20.3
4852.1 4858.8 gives 20.5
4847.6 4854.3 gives 20.9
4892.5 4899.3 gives 21.8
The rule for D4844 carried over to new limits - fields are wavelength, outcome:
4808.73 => 20.31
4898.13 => 22.8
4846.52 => 21.2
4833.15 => 20.81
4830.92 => 21.27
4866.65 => 20.07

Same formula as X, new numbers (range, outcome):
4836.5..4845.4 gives 20.7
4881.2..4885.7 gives 21.5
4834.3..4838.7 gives 21.9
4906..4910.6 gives 22.7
